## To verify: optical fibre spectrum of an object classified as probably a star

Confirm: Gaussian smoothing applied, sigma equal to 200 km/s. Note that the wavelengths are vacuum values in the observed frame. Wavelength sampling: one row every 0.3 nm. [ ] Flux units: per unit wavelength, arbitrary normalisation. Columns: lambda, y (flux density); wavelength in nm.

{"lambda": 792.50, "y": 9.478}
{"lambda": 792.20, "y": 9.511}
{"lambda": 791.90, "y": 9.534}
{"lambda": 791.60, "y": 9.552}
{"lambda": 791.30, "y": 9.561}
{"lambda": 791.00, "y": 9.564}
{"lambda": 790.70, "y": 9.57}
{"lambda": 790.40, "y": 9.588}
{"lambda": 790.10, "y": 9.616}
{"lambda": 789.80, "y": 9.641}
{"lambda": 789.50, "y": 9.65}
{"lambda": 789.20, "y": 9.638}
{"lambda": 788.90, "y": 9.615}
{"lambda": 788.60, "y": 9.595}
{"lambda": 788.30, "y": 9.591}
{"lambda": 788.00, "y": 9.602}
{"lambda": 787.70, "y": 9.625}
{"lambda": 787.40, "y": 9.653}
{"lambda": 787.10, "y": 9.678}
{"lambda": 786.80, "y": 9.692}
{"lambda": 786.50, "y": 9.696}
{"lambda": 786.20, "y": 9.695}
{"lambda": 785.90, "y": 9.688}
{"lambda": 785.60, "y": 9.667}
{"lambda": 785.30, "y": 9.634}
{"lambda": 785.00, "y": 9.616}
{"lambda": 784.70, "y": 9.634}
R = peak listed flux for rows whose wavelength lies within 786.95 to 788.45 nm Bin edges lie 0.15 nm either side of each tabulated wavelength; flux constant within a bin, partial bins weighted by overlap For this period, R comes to 9.678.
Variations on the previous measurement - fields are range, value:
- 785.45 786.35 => 9.695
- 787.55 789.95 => 9.65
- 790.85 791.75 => 9.564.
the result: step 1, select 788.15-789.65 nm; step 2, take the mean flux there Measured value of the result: 9.62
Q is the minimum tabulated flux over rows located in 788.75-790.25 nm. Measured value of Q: 9.615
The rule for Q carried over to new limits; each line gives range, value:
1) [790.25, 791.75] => 9.552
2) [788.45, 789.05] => 9.595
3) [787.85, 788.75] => 9.591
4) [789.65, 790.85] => 9.57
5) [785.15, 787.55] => 9.634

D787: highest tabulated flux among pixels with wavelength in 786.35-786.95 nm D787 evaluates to 9.696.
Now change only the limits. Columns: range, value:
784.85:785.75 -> 9.667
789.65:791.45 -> 9.641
